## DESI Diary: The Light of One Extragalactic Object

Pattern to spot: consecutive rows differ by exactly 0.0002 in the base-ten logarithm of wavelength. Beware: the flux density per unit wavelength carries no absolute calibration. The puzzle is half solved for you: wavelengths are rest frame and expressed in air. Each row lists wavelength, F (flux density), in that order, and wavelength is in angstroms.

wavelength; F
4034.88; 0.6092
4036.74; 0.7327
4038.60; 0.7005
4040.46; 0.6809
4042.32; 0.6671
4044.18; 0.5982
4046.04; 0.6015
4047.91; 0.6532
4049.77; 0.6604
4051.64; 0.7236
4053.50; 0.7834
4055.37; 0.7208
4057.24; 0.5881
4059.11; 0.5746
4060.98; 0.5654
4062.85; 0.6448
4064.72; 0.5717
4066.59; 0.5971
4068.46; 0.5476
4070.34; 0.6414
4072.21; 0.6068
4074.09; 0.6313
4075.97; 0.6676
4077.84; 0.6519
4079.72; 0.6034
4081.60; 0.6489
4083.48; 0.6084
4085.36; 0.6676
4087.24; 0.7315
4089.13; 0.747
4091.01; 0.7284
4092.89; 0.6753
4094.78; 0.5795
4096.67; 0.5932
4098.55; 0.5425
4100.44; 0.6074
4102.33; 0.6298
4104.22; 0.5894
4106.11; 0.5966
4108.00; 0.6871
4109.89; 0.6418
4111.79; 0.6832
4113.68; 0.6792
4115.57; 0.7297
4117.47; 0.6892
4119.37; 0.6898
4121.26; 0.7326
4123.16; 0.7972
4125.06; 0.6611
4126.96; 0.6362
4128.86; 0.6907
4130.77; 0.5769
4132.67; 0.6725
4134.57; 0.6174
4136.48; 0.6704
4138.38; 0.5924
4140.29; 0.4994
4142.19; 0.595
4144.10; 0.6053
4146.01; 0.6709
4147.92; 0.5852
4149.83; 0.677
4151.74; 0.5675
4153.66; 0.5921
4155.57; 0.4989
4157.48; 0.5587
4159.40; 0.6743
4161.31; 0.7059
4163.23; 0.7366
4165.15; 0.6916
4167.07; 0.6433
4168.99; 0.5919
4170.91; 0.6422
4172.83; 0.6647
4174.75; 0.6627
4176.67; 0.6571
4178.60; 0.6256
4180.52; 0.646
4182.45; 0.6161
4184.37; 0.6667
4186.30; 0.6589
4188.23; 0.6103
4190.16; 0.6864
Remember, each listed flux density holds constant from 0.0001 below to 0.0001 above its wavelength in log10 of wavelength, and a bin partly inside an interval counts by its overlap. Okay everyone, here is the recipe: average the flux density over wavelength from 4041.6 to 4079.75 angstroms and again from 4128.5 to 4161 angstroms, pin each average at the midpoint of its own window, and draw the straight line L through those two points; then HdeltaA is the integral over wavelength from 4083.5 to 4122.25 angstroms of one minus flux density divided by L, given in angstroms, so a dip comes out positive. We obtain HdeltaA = -2.4 angstroms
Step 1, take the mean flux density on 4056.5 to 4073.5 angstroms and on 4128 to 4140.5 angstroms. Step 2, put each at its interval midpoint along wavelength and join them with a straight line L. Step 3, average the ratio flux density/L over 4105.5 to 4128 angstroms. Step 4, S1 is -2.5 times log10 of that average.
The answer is -0.12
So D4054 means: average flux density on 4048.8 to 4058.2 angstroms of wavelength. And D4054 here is 0.695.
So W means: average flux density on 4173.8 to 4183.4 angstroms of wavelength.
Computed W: 0.641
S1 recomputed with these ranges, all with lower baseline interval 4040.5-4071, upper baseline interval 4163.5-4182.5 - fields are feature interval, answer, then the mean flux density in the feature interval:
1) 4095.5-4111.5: 0.047 mag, 0.613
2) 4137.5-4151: 0.073 mag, 0.603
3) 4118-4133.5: -0.064 mag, 0.682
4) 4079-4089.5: -0.044 mag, 0.665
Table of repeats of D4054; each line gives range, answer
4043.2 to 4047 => 0.601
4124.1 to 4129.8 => 0.663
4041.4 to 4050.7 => 0.636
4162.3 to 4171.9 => 0.661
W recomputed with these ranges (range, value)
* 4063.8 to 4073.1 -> 0.593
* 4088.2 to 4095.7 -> 0.683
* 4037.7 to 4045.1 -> 0.662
